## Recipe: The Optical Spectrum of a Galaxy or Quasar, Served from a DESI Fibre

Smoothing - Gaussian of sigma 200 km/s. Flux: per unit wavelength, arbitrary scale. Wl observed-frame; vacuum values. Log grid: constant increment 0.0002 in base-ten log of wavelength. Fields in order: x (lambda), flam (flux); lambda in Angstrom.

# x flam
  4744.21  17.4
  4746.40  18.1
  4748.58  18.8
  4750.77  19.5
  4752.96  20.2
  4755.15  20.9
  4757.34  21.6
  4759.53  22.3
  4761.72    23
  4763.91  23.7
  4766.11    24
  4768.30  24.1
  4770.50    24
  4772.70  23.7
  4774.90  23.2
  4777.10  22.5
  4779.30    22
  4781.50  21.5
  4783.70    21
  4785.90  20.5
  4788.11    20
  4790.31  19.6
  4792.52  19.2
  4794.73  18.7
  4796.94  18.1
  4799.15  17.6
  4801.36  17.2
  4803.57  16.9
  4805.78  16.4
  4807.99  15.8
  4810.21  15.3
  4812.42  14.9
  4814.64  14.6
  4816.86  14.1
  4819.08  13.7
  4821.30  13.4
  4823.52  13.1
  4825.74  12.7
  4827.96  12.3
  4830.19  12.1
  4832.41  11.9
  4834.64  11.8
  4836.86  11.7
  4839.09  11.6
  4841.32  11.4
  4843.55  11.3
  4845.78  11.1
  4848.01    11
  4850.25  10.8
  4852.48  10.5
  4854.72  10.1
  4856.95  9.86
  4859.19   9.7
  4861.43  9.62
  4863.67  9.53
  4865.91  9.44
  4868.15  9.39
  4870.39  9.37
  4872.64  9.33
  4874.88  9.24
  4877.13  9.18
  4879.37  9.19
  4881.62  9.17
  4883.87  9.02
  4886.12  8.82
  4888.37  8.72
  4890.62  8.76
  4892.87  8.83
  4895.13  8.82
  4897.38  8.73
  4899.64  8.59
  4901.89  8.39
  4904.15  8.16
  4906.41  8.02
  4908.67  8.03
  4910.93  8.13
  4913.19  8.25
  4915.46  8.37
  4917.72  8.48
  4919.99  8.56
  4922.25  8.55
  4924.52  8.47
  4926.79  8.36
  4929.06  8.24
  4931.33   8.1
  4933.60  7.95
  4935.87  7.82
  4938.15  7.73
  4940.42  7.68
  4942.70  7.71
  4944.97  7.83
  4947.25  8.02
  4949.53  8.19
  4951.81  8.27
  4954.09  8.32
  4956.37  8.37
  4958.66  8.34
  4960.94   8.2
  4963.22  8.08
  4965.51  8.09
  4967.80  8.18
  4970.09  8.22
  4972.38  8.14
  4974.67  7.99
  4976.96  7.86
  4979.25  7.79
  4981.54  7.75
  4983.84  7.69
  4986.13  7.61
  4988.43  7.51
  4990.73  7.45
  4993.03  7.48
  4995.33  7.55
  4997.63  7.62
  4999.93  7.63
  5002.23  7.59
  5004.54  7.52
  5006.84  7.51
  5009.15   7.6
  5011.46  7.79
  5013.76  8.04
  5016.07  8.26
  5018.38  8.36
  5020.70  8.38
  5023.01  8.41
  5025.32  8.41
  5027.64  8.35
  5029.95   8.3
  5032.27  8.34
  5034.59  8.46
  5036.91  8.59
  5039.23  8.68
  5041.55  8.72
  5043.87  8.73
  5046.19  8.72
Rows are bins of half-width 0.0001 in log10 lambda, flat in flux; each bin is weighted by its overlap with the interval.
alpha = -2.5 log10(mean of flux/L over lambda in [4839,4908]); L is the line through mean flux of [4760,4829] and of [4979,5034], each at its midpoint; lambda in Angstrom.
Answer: 0.47 mag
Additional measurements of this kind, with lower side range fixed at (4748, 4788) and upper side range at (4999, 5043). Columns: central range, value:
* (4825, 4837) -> 0.47 mag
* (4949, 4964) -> 0.38 mag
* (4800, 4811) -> 0.21 mag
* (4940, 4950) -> 0.49 mag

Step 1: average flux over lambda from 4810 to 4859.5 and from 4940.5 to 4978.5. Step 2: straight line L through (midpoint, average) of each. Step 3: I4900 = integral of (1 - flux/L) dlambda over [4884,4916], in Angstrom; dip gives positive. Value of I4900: 4.86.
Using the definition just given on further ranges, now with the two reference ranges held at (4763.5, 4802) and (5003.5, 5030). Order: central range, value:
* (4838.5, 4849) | 3.83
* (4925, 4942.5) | 6.50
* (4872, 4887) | 6.29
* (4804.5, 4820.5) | 3.72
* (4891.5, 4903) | 4.74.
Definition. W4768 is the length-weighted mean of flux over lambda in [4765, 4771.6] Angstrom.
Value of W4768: 24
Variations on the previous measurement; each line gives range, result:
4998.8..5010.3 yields 7.57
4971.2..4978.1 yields 8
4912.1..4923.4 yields 8.44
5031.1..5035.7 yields 8.39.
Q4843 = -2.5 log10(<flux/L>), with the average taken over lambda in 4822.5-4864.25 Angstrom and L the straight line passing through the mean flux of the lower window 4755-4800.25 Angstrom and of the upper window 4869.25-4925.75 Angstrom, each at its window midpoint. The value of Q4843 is 0.28 mag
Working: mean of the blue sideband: 21.5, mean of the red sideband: 8.69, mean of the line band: 11.2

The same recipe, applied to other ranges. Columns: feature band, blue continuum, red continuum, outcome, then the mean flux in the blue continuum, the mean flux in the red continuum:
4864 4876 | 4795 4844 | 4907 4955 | 0.21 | 14.1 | 8.14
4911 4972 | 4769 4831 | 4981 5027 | 0.30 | 17.7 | 7.81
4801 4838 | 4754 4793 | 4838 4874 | 0.12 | 22.1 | 10.2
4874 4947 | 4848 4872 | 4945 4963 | 0.07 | 9.87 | 8.21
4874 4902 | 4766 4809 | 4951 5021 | 0.49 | 20.2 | 7.9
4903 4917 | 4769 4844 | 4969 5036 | 0.42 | 16.7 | 7.92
